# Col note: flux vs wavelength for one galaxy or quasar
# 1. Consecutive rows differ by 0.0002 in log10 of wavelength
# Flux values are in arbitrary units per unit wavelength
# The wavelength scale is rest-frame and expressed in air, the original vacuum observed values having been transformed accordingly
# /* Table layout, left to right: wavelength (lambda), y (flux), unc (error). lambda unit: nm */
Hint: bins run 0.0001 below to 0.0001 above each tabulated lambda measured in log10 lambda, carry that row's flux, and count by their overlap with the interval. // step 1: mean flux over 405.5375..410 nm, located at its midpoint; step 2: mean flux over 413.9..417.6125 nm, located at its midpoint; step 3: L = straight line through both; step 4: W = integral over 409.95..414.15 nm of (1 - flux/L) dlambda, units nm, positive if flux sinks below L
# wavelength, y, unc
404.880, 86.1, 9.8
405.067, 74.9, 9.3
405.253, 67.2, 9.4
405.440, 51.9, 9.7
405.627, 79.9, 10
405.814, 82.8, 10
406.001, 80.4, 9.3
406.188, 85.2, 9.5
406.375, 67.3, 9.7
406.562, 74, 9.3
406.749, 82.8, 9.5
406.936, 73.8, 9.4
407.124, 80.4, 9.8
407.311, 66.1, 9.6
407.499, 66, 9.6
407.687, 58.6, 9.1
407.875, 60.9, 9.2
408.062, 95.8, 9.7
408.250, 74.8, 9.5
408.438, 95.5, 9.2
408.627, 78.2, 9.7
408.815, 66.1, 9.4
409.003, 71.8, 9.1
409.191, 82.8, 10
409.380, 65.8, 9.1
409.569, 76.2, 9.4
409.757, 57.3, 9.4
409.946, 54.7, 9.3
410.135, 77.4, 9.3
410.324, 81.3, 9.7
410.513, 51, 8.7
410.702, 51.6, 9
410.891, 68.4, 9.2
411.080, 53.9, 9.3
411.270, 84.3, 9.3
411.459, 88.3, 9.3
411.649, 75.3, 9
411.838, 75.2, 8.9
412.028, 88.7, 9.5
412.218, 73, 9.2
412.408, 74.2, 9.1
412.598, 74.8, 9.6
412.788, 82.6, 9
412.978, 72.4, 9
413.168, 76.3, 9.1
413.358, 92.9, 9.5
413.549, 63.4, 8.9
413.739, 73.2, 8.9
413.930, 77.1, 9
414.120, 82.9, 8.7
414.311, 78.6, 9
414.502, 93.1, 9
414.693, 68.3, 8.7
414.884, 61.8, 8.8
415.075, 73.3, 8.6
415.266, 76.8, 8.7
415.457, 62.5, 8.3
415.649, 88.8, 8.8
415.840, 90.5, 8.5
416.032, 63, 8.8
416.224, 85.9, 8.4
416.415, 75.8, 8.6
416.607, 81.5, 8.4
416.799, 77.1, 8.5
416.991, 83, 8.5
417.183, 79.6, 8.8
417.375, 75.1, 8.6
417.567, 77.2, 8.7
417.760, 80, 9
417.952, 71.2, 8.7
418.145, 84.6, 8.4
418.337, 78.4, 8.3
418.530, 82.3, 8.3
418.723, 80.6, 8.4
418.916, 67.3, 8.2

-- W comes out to 0.12 nm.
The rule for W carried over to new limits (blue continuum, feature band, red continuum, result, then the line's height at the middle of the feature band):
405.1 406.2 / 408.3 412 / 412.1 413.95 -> 0.173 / 75.2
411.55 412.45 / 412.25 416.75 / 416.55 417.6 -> 0.075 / 78.2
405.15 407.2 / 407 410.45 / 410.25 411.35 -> -0.169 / 69.2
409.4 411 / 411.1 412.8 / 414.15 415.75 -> -0.237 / 68.8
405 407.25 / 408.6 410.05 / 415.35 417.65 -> 0.138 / 76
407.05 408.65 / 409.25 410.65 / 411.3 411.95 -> 0.210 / 77.9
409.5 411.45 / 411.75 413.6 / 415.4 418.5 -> -0.186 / 70.6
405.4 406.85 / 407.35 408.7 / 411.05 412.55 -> 0.027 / 76.8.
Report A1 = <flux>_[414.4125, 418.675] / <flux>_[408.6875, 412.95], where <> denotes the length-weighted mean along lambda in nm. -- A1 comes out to 1.08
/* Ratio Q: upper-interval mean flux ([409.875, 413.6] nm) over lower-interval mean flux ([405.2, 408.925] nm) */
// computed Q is 1.0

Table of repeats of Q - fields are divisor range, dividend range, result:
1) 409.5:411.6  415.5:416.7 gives 1.18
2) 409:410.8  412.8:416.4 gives 1.15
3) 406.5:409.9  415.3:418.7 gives 1.07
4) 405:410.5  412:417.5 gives 1.06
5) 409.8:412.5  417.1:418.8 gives 1.11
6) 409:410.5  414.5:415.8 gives 1.07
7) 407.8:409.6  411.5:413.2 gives 1.00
